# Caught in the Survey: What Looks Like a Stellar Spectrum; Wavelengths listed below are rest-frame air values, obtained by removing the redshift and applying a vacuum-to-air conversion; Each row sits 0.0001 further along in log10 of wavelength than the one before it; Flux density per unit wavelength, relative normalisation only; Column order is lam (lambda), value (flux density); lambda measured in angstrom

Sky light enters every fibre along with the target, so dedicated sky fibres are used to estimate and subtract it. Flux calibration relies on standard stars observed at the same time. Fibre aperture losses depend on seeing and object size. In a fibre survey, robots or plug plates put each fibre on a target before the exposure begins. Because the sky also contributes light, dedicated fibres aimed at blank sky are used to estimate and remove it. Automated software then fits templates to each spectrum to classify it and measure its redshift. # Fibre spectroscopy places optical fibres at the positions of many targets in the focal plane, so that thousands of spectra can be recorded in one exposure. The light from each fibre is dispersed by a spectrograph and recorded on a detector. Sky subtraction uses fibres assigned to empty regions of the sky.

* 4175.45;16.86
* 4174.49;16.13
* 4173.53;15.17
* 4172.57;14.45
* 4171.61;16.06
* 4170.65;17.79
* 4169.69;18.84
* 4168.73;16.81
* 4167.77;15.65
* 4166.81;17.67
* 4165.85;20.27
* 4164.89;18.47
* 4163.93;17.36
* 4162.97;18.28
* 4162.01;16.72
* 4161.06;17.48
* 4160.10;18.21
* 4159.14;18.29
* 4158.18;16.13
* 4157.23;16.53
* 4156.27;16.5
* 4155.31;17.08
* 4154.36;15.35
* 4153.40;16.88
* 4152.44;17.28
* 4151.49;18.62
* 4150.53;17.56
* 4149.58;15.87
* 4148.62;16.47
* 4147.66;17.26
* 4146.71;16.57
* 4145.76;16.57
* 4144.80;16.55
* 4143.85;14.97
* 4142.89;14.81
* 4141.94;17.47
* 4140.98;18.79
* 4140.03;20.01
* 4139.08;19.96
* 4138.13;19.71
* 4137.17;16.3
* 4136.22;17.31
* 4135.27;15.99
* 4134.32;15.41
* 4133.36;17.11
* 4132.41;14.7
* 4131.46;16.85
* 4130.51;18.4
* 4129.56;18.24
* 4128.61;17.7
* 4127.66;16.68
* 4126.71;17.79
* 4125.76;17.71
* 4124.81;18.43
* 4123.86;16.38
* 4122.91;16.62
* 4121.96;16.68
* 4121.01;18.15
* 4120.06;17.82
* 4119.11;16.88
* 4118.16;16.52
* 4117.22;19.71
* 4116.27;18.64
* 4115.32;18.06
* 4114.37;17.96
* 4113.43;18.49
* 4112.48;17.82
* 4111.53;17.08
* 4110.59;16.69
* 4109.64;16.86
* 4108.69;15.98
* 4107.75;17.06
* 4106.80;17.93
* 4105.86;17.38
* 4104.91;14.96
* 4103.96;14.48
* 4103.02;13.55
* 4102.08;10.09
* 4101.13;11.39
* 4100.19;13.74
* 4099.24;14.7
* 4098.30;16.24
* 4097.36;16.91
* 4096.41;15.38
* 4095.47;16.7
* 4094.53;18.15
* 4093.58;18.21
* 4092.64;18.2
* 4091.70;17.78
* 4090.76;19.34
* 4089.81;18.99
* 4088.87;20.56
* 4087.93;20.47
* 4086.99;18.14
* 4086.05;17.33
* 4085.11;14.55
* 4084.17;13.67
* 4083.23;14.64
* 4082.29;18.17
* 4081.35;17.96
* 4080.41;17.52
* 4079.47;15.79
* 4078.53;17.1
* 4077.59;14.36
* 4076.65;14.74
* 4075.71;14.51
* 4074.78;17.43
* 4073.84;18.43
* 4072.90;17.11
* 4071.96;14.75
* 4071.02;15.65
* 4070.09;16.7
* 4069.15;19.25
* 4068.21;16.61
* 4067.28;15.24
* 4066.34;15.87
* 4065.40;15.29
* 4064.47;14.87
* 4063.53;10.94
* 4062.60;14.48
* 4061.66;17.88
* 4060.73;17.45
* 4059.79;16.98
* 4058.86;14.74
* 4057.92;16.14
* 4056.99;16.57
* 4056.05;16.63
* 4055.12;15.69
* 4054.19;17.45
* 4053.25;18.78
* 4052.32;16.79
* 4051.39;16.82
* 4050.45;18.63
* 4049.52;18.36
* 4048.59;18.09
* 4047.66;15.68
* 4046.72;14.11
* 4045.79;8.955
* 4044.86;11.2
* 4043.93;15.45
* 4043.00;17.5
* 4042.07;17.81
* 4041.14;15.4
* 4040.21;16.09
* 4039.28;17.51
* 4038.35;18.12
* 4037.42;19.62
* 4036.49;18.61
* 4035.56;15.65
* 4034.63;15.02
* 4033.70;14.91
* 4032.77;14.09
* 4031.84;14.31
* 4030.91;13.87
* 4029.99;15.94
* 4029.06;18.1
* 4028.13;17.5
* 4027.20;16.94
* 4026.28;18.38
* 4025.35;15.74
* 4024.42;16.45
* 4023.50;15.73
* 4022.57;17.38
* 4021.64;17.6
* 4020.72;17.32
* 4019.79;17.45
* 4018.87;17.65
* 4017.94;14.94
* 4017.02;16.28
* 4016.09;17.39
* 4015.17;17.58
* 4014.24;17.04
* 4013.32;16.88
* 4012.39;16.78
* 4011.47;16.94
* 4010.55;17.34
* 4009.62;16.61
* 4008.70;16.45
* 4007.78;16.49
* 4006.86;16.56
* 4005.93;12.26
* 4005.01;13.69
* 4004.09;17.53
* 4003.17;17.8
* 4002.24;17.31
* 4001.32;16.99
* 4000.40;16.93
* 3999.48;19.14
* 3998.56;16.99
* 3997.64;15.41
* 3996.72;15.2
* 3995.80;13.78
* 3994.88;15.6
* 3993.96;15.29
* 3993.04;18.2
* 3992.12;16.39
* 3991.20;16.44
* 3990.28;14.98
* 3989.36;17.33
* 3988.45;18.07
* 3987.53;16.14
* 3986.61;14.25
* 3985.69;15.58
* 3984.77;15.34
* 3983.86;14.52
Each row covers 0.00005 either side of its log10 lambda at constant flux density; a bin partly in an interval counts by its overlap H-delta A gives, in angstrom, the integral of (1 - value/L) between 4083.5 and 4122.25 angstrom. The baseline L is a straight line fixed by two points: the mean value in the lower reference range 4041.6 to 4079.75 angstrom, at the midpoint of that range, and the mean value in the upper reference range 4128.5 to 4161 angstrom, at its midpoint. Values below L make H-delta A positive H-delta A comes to -0.6 angstrom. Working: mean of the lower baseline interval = 16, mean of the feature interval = 16.8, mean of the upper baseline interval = 17.1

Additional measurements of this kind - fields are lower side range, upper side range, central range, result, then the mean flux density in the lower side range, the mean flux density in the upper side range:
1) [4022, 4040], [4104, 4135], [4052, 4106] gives 2.04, 16.5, 17.2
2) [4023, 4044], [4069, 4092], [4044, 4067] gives 1.31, 16.5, 17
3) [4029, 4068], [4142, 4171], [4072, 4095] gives -1.16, 16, 17.1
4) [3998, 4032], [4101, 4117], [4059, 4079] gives 0.60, 16.7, 16.3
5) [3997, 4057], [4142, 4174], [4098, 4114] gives 1.14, 16.5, 16.9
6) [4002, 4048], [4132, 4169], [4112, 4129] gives -0.73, 16.2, 17.2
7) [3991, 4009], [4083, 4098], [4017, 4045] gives 0.30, 16.2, 17.5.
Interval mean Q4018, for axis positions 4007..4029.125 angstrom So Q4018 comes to 16.9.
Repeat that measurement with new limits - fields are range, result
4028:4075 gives 16.2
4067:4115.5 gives 16.6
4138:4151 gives 17.3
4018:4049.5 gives 16.2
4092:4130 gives 16.7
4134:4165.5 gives 17.2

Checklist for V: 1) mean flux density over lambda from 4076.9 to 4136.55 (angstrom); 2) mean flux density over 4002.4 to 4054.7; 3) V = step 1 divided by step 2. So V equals 1.0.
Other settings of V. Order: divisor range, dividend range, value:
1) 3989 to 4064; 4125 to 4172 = 1.06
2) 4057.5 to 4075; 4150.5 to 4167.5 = 1.09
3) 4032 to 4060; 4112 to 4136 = 1.07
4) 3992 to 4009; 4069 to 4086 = 1.00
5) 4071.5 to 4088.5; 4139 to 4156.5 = 1.03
